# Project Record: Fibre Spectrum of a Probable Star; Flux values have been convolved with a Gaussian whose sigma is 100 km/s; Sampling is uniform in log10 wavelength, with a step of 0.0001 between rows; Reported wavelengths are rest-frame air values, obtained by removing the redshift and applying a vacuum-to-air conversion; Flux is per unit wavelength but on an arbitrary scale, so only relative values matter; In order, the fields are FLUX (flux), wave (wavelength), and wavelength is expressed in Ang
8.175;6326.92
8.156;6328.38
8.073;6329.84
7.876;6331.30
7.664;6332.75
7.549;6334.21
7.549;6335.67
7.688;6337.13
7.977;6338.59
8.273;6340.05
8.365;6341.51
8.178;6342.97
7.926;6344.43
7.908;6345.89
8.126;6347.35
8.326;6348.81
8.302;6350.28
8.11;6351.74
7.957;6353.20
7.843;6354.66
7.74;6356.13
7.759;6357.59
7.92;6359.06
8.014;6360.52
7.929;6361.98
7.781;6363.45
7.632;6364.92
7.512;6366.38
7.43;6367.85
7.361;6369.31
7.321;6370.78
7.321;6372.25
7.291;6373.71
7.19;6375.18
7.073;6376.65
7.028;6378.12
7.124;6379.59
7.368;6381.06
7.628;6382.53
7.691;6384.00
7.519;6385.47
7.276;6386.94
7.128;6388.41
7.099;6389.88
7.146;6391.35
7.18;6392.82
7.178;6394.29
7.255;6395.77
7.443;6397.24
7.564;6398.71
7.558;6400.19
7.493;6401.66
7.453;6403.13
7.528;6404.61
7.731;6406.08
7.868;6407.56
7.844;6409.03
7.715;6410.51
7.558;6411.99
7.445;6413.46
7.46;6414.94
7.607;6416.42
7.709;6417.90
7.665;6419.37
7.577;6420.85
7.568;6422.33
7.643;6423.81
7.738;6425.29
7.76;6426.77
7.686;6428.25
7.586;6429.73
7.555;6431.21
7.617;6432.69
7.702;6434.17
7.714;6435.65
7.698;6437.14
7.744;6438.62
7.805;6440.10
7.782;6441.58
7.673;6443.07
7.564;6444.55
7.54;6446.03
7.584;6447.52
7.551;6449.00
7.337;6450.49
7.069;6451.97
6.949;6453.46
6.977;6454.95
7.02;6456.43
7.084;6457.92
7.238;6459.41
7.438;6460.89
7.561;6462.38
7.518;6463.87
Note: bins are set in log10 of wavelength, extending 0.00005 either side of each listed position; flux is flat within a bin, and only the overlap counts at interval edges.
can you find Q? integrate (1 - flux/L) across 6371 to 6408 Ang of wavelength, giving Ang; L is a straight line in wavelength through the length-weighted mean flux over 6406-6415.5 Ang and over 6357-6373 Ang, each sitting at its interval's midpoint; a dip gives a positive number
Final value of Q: 1.38 Ang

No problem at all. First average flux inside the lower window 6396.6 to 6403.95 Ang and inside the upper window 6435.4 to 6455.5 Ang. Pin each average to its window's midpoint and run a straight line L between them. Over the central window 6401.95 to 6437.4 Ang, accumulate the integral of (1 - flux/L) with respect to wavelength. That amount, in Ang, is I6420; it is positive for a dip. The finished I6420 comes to -0.7 Ang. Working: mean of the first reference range 7.5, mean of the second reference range 7.5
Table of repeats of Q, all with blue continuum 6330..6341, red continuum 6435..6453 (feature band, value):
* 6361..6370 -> 0.2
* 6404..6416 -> 0.0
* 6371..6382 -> 0.7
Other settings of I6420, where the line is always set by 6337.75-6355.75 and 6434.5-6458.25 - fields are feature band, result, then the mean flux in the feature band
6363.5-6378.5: 1.13 Ang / 7.34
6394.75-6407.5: 0.38 Ang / 7.51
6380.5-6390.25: 0.56 Ang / 7.4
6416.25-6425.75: -0.03 Ang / 7.64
